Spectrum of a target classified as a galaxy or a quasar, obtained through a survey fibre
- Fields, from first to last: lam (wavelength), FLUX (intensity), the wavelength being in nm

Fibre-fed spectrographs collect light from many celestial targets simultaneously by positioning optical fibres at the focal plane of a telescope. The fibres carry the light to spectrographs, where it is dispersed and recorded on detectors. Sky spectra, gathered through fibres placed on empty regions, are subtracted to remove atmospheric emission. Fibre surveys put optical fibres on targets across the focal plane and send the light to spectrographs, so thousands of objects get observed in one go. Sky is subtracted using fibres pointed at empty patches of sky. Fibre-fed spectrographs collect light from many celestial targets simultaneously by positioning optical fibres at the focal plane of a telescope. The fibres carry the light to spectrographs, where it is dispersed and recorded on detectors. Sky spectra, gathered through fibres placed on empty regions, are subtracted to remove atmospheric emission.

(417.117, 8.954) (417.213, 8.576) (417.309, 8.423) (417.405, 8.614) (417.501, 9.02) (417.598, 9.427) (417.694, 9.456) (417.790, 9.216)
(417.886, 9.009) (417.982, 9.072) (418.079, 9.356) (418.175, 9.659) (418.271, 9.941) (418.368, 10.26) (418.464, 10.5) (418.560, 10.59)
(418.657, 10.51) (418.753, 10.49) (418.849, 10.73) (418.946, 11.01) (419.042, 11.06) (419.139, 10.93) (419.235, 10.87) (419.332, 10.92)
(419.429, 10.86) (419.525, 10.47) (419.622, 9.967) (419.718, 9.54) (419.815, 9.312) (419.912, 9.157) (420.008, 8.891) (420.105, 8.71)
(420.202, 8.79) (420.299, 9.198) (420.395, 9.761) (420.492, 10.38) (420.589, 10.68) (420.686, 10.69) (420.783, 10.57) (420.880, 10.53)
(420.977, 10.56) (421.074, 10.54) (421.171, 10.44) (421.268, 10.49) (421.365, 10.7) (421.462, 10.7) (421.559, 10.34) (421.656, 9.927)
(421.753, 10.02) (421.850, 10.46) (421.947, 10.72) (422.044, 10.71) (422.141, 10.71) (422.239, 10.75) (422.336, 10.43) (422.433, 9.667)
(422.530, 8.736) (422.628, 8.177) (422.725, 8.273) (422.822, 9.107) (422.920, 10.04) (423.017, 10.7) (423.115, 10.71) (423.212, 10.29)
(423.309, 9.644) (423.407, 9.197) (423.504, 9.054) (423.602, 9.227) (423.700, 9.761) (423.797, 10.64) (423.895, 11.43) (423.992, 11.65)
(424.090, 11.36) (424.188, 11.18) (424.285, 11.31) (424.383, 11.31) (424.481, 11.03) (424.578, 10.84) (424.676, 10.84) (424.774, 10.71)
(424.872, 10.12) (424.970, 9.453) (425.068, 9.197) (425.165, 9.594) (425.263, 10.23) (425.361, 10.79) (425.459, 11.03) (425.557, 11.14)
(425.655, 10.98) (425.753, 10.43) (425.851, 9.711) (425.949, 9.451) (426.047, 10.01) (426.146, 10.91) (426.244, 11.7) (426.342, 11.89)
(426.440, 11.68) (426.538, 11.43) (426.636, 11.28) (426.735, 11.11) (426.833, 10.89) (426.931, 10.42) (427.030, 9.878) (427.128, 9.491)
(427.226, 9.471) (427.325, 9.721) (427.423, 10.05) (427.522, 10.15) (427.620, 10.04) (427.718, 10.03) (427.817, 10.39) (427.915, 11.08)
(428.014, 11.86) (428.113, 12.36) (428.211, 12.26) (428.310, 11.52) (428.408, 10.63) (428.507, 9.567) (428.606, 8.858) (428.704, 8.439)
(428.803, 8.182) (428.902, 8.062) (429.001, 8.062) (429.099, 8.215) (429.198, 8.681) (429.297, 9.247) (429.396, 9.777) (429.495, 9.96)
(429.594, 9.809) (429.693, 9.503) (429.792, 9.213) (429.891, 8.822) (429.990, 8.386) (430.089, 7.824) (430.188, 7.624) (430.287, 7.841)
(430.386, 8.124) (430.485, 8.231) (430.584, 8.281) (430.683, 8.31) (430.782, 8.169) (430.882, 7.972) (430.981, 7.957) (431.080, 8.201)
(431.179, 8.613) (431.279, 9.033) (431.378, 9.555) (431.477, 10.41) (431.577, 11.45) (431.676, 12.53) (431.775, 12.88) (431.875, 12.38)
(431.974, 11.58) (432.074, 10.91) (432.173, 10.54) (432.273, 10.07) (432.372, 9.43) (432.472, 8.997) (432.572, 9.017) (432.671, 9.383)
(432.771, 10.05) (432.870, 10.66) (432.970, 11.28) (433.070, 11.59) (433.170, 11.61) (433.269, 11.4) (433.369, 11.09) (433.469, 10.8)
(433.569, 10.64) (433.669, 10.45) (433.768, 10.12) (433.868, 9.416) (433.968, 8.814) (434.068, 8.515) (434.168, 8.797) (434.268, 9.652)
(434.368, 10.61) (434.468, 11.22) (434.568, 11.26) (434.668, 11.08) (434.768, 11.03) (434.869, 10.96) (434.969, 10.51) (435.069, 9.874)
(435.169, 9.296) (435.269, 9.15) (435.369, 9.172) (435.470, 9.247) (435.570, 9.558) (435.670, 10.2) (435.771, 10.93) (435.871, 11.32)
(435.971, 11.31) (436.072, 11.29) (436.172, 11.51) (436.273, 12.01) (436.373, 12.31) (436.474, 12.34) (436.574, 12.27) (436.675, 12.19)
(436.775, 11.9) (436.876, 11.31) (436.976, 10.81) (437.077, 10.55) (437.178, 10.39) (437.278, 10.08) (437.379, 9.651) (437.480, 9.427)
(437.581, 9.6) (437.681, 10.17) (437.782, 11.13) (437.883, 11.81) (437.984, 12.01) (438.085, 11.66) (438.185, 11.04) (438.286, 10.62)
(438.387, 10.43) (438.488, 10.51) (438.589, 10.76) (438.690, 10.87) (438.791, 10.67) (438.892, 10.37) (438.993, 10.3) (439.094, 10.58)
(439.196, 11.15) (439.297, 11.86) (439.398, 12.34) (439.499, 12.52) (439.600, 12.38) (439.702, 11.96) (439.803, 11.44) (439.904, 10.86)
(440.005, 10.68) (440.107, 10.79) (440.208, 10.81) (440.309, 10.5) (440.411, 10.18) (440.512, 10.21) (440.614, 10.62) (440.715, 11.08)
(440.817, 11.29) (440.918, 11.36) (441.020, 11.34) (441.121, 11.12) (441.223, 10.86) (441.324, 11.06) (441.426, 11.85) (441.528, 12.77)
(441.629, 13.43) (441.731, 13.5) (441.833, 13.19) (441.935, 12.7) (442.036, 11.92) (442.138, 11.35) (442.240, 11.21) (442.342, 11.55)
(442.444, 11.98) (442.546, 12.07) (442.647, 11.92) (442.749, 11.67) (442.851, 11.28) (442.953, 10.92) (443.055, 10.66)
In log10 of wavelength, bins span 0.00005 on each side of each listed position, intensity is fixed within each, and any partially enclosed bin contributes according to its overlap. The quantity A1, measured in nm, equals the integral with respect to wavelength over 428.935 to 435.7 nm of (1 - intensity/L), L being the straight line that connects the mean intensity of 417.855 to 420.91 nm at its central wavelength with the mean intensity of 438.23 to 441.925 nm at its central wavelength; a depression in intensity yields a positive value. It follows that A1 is 0.68 nm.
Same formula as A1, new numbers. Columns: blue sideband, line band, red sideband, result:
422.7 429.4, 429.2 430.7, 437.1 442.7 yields 0.256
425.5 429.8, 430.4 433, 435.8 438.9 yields 0.182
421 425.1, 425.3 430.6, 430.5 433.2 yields 0.110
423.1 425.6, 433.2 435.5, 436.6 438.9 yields 0.120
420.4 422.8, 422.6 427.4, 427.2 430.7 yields -0.273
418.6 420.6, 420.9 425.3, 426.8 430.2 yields -0.138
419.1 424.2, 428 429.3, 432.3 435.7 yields 0.060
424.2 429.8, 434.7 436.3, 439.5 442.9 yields 0.086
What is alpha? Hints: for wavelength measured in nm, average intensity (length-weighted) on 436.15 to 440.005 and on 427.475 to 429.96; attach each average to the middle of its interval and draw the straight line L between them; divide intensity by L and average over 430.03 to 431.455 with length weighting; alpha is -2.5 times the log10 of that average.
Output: 0.21 mag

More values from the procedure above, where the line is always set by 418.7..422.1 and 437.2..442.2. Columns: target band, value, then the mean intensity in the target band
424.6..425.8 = 0.012 mag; 10.4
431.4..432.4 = -0.039 mag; 11.2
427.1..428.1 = 0.031 mag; 10.3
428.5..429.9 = 0.194 mag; 8.94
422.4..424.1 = 0.061 mag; 9.84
